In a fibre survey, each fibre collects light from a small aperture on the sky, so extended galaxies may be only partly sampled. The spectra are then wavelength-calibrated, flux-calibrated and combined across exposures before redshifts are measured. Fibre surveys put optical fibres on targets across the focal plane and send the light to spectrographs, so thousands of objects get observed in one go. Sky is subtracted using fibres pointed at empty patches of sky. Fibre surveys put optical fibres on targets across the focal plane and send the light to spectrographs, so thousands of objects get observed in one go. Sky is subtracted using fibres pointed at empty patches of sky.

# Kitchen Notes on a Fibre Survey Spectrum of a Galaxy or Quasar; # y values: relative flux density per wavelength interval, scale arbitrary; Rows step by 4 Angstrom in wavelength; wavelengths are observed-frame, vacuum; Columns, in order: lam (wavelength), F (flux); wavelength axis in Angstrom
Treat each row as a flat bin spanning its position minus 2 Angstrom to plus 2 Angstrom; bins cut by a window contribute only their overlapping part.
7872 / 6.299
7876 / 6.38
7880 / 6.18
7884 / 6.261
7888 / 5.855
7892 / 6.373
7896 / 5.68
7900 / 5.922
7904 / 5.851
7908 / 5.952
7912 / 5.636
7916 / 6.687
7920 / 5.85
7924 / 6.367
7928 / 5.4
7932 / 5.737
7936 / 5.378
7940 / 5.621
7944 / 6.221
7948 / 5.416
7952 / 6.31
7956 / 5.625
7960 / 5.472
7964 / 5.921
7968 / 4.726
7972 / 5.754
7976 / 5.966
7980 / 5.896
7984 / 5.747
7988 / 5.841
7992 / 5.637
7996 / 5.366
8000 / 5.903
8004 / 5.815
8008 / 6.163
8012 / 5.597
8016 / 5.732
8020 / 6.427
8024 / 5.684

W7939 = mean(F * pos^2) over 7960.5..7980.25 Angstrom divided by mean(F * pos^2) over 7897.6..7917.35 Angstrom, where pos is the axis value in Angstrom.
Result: 1.0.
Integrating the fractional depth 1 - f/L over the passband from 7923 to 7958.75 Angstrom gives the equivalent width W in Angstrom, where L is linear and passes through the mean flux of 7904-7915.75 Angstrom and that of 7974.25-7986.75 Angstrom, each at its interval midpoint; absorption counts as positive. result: 0.9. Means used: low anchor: 5.94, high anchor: 5.87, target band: 5.76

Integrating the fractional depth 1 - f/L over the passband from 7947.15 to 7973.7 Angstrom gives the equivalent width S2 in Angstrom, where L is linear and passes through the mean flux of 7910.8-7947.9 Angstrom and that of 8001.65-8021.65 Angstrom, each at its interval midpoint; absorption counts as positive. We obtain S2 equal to 1.3 Angstrom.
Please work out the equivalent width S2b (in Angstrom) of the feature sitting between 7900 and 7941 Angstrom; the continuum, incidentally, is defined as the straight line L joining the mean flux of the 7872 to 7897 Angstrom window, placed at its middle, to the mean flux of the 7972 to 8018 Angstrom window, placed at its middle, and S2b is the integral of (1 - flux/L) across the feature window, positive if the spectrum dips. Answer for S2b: 1.2 Angstrom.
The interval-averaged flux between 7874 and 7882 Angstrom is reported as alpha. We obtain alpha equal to 6.28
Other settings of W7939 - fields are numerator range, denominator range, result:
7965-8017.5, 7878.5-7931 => 0.97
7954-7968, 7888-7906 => 0.95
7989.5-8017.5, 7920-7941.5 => 1.02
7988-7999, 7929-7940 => 1.02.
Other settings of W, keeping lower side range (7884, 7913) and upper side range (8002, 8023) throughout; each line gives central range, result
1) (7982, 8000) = 0.8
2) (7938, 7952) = 0.2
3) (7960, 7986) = 1.2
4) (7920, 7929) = 0.0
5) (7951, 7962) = 0.3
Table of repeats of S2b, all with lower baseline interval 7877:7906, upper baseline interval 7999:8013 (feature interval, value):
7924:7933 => 0.4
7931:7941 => 0.7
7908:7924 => -0.2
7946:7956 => 0.2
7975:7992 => 0.2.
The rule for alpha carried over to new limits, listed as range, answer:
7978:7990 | 5.83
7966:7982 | 5.59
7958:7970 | 5.37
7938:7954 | 5.89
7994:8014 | 5.77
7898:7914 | 5.84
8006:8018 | 5.83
